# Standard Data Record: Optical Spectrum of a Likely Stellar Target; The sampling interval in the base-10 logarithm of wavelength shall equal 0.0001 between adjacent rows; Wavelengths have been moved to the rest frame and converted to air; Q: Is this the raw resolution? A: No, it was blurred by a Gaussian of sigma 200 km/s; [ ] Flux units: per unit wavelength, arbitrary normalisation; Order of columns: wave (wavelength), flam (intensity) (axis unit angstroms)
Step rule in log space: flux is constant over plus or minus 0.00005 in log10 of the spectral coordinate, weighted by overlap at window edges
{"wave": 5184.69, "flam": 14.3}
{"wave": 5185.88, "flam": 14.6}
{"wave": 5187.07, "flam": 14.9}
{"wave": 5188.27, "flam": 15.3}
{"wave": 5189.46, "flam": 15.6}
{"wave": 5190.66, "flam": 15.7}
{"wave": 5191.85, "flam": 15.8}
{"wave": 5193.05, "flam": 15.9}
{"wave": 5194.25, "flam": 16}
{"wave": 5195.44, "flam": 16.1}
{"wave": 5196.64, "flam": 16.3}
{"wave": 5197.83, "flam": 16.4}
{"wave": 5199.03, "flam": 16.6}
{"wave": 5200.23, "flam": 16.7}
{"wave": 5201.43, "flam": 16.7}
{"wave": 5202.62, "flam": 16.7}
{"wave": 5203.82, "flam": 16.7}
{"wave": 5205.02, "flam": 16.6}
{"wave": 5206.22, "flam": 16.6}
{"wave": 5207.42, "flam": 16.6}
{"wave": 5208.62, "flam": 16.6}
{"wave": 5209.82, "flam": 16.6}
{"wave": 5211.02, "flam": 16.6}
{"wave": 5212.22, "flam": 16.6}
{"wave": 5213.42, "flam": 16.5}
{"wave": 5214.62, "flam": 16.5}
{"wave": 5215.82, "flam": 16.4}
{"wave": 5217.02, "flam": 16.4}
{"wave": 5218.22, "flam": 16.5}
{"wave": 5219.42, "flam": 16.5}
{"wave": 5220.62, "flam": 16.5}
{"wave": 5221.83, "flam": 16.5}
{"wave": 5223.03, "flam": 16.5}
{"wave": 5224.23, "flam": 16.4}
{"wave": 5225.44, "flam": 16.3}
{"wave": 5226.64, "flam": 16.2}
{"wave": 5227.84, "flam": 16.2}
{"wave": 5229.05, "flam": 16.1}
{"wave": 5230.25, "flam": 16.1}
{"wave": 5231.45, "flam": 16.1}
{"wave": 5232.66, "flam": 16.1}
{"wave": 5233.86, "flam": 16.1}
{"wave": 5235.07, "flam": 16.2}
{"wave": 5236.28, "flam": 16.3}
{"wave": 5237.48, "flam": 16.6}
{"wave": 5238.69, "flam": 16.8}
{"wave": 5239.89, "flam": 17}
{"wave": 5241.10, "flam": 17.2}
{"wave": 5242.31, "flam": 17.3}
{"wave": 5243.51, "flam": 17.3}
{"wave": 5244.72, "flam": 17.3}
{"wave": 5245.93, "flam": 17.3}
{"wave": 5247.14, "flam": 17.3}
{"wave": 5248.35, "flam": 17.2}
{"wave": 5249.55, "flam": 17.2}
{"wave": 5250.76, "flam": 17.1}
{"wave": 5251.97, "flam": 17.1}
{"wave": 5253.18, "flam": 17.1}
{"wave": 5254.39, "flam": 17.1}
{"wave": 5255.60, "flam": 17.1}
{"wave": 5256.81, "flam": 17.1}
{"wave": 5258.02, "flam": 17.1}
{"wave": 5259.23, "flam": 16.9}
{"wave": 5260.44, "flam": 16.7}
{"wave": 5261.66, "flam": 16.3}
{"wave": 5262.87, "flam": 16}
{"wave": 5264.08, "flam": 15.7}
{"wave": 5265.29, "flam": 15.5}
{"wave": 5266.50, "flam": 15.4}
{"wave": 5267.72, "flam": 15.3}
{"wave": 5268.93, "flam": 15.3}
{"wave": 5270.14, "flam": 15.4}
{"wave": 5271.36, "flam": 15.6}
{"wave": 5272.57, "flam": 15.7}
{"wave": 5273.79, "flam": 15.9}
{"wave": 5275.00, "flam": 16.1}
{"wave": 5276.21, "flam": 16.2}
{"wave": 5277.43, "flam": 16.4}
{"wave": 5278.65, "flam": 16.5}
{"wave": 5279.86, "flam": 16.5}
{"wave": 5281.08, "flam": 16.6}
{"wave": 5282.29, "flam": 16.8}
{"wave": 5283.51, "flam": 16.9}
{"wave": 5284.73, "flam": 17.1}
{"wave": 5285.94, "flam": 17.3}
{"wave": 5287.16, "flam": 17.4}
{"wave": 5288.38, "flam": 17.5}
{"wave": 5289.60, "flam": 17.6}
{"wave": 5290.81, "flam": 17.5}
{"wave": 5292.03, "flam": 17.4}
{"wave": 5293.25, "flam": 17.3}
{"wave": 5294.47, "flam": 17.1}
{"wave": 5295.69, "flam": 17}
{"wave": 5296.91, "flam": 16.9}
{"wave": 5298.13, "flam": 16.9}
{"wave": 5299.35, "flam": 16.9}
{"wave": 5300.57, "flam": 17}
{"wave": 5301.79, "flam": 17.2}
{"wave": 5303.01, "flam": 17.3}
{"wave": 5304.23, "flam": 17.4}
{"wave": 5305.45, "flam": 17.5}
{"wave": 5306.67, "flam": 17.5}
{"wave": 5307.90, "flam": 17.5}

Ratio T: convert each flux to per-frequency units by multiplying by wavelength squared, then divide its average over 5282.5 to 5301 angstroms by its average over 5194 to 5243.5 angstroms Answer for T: 1.1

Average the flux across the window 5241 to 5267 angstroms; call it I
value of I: 16.8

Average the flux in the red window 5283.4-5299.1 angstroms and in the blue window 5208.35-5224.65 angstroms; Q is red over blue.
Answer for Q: 1.0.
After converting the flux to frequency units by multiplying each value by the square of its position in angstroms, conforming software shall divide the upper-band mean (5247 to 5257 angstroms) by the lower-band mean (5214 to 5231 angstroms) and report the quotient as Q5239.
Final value 1.1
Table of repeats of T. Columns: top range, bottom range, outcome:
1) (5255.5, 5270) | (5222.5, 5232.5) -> 1.01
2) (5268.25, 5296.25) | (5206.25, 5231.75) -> 1.04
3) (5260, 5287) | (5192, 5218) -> 1.01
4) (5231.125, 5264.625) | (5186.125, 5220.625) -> 1.05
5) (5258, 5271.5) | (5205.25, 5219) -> 0.98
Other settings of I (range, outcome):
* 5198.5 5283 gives 16.5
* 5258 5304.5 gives 16.6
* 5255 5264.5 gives 16.6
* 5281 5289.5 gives 17.1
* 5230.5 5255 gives 16.9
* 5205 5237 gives 16.4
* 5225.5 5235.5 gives 16.2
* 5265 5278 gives 15.7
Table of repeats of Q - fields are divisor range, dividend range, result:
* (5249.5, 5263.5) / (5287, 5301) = 1.02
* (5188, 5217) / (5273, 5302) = 1.03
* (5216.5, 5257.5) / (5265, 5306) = 1.00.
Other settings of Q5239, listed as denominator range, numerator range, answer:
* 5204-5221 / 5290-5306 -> 1.07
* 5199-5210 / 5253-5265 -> 1.02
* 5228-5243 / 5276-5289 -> 1.04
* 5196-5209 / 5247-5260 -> 1.05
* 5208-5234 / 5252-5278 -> 1.01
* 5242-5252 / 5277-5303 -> 1.00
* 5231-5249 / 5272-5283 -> 0.98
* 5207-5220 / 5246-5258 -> 1.05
